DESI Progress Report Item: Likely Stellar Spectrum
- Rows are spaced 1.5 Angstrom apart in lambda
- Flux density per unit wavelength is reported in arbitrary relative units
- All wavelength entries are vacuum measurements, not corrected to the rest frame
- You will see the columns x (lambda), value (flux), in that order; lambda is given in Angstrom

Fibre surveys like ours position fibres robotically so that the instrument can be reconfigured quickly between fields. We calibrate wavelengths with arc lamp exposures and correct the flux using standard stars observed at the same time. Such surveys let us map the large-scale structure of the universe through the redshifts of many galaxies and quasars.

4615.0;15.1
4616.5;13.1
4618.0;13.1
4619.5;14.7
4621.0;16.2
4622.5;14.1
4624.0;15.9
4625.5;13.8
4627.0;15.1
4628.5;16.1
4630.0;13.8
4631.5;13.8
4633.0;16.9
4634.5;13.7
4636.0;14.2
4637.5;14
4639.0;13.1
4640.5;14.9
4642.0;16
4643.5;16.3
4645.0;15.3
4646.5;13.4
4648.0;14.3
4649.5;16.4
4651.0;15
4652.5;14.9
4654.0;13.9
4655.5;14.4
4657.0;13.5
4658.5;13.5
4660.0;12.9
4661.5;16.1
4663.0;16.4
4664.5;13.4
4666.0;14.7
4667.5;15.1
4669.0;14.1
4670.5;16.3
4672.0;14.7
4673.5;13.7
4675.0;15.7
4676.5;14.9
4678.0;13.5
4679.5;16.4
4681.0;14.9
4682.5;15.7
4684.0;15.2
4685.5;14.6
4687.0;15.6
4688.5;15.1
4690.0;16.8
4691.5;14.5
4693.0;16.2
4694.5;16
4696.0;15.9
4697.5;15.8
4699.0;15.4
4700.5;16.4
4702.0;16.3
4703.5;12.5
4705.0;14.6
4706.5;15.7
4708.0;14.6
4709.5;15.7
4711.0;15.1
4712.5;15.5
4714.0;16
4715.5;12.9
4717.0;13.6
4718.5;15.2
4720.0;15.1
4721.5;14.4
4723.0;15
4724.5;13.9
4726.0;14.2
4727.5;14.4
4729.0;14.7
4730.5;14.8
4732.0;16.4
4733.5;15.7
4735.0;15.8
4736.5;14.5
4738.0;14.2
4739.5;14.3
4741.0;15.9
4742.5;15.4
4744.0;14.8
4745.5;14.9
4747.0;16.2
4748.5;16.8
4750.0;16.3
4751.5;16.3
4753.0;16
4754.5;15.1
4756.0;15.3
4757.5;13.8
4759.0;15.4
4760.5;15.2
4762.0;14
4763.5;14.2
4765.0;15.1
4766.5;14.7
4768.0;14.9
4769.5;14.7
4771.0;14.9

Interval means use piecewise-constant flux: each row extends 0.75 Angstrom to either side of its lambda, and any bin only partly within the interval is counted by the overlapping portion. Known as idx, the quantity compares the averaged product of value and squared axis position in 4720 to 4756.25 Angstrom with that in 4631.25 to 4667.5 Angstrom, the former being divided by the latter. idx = 1.1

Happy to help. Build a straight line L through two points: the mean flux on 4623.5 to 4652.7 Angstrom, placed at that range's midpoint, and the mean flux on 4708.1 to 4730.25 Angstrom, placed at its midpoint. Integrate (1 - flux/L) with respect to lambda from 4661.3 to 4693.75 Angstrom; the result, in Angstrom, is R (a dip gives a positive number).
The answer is -0.8 Angstrom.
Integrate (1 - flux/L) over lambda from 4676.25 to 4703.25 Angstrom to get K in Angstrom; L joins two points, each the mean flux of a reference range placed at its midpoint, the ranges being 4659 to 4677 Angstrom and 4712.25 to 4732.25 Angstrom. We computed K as -1.3 Angstrom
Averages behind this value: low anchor 14.8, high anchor 14.7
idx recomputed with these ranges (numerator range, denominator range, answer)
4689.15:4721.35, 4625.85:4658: 1.06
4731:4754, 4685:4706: 1.03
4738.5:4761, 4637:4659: 1.10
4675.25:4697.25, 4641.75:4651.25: 1.03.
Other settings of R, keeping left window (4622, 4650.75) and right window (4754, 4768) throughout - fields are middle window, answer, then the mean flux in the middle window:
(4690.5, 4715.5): -0.9 Angstrom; 15.3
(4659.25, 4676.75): 0.0 Angstrom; 14.8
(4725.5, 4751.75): -1.0 Angstrom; 15.3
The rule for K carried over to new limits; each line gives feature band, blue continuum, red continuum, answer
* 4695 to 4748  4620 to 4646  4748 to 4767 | 0.3 Angstrom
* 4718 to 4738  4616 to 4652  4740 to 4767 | 0.4 Angstrom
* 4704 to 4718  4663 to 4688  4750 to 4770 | 0.2 Angstrom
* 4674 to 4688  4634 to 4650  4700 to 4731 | -0.4 Angstrom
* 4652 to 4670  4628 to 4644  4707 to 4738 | 0.4 Angstrom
